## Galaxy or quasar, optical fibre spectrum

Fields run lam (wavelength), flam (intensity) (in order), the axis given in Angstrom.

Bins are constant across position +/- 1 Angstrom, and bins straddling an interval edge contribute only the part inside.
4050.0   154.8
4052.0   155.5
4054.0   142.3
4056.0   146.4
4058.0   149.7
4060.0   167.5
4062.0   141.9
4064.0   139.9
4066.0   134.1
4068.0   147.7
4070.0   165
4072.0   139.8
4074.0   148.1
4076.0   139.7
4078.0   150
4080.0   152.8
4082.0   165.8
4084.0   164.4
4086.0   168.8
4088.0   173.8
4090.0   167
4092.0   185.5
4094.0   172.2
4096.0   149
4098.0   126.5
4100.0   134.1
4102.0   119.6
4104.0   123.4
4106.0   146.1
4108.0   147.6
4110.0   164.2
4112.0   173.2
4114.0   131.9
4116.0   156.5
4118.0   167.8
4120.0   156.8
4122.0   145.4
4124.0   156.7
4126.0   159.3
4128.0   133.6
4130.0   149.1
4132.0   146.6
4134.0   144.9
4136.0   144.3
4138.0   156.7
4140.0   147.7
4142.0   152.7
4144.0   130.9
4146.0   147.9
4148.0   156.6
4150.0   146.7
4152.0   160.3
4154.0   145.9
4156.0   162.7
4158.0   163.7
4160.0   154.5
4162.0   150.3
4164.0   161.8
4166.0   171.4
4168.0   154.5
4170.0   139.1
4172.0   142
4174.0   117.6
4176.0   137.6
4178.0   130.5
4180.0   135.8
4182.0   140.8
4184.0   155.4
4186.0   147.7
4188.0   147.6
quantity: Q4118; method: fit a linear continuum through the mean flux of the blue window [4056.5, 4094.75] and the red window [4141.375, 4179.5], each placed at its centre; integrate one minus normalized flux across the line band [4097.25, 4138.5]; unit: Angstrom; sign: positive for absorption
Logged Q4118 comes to 1.5 Angstrom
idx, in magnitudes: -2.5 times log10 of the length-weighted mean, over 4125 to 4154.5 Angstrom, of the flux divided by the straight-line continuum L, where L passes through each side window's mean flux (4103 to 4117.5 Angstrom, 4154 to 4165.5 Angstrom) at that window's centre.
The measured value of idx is 0.05 mag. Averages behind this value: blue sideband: 150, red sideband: 158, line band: 148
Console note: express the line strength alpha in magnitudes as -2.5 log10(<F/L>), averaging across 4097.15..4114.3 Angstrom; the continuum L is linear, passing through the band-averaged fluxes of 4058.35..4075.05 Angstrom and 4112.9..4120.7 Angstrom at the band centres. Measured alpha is 0.08 mag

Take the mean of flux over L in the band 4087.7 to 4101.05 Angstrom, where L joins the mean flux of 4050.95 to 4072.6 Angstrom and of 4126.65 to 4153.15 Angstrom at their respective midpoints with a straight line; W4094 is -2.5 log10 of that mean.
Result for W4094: -0.07 mag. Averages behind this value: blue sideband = 148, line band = 157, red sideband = 148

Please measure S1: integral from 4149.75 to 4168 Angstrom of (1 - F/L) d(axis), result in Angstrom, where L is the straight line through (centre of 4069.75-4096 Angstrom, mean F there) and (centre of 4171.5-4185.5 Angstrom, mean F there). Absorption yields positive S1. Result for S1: -2.0 Angstrom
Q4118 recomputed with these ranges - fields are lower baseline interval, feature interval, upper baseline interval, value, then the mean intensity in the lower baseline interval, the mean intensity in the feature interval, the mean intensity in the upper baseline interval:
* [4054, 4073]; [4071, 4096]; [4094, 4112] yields -2.6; 148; 160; 143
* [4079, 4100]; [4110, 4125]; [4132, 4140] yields -0.3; 161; 156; 148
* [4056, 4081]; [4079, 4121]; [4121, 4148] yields -1.9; 148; 155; 148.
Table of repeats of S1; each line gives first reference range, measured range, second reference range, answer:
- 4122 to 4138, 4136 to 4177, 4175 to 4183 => -2.4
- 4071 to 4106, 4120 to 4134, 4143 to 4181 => 0.1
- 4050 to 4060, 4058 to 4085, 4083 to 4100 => 0.9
